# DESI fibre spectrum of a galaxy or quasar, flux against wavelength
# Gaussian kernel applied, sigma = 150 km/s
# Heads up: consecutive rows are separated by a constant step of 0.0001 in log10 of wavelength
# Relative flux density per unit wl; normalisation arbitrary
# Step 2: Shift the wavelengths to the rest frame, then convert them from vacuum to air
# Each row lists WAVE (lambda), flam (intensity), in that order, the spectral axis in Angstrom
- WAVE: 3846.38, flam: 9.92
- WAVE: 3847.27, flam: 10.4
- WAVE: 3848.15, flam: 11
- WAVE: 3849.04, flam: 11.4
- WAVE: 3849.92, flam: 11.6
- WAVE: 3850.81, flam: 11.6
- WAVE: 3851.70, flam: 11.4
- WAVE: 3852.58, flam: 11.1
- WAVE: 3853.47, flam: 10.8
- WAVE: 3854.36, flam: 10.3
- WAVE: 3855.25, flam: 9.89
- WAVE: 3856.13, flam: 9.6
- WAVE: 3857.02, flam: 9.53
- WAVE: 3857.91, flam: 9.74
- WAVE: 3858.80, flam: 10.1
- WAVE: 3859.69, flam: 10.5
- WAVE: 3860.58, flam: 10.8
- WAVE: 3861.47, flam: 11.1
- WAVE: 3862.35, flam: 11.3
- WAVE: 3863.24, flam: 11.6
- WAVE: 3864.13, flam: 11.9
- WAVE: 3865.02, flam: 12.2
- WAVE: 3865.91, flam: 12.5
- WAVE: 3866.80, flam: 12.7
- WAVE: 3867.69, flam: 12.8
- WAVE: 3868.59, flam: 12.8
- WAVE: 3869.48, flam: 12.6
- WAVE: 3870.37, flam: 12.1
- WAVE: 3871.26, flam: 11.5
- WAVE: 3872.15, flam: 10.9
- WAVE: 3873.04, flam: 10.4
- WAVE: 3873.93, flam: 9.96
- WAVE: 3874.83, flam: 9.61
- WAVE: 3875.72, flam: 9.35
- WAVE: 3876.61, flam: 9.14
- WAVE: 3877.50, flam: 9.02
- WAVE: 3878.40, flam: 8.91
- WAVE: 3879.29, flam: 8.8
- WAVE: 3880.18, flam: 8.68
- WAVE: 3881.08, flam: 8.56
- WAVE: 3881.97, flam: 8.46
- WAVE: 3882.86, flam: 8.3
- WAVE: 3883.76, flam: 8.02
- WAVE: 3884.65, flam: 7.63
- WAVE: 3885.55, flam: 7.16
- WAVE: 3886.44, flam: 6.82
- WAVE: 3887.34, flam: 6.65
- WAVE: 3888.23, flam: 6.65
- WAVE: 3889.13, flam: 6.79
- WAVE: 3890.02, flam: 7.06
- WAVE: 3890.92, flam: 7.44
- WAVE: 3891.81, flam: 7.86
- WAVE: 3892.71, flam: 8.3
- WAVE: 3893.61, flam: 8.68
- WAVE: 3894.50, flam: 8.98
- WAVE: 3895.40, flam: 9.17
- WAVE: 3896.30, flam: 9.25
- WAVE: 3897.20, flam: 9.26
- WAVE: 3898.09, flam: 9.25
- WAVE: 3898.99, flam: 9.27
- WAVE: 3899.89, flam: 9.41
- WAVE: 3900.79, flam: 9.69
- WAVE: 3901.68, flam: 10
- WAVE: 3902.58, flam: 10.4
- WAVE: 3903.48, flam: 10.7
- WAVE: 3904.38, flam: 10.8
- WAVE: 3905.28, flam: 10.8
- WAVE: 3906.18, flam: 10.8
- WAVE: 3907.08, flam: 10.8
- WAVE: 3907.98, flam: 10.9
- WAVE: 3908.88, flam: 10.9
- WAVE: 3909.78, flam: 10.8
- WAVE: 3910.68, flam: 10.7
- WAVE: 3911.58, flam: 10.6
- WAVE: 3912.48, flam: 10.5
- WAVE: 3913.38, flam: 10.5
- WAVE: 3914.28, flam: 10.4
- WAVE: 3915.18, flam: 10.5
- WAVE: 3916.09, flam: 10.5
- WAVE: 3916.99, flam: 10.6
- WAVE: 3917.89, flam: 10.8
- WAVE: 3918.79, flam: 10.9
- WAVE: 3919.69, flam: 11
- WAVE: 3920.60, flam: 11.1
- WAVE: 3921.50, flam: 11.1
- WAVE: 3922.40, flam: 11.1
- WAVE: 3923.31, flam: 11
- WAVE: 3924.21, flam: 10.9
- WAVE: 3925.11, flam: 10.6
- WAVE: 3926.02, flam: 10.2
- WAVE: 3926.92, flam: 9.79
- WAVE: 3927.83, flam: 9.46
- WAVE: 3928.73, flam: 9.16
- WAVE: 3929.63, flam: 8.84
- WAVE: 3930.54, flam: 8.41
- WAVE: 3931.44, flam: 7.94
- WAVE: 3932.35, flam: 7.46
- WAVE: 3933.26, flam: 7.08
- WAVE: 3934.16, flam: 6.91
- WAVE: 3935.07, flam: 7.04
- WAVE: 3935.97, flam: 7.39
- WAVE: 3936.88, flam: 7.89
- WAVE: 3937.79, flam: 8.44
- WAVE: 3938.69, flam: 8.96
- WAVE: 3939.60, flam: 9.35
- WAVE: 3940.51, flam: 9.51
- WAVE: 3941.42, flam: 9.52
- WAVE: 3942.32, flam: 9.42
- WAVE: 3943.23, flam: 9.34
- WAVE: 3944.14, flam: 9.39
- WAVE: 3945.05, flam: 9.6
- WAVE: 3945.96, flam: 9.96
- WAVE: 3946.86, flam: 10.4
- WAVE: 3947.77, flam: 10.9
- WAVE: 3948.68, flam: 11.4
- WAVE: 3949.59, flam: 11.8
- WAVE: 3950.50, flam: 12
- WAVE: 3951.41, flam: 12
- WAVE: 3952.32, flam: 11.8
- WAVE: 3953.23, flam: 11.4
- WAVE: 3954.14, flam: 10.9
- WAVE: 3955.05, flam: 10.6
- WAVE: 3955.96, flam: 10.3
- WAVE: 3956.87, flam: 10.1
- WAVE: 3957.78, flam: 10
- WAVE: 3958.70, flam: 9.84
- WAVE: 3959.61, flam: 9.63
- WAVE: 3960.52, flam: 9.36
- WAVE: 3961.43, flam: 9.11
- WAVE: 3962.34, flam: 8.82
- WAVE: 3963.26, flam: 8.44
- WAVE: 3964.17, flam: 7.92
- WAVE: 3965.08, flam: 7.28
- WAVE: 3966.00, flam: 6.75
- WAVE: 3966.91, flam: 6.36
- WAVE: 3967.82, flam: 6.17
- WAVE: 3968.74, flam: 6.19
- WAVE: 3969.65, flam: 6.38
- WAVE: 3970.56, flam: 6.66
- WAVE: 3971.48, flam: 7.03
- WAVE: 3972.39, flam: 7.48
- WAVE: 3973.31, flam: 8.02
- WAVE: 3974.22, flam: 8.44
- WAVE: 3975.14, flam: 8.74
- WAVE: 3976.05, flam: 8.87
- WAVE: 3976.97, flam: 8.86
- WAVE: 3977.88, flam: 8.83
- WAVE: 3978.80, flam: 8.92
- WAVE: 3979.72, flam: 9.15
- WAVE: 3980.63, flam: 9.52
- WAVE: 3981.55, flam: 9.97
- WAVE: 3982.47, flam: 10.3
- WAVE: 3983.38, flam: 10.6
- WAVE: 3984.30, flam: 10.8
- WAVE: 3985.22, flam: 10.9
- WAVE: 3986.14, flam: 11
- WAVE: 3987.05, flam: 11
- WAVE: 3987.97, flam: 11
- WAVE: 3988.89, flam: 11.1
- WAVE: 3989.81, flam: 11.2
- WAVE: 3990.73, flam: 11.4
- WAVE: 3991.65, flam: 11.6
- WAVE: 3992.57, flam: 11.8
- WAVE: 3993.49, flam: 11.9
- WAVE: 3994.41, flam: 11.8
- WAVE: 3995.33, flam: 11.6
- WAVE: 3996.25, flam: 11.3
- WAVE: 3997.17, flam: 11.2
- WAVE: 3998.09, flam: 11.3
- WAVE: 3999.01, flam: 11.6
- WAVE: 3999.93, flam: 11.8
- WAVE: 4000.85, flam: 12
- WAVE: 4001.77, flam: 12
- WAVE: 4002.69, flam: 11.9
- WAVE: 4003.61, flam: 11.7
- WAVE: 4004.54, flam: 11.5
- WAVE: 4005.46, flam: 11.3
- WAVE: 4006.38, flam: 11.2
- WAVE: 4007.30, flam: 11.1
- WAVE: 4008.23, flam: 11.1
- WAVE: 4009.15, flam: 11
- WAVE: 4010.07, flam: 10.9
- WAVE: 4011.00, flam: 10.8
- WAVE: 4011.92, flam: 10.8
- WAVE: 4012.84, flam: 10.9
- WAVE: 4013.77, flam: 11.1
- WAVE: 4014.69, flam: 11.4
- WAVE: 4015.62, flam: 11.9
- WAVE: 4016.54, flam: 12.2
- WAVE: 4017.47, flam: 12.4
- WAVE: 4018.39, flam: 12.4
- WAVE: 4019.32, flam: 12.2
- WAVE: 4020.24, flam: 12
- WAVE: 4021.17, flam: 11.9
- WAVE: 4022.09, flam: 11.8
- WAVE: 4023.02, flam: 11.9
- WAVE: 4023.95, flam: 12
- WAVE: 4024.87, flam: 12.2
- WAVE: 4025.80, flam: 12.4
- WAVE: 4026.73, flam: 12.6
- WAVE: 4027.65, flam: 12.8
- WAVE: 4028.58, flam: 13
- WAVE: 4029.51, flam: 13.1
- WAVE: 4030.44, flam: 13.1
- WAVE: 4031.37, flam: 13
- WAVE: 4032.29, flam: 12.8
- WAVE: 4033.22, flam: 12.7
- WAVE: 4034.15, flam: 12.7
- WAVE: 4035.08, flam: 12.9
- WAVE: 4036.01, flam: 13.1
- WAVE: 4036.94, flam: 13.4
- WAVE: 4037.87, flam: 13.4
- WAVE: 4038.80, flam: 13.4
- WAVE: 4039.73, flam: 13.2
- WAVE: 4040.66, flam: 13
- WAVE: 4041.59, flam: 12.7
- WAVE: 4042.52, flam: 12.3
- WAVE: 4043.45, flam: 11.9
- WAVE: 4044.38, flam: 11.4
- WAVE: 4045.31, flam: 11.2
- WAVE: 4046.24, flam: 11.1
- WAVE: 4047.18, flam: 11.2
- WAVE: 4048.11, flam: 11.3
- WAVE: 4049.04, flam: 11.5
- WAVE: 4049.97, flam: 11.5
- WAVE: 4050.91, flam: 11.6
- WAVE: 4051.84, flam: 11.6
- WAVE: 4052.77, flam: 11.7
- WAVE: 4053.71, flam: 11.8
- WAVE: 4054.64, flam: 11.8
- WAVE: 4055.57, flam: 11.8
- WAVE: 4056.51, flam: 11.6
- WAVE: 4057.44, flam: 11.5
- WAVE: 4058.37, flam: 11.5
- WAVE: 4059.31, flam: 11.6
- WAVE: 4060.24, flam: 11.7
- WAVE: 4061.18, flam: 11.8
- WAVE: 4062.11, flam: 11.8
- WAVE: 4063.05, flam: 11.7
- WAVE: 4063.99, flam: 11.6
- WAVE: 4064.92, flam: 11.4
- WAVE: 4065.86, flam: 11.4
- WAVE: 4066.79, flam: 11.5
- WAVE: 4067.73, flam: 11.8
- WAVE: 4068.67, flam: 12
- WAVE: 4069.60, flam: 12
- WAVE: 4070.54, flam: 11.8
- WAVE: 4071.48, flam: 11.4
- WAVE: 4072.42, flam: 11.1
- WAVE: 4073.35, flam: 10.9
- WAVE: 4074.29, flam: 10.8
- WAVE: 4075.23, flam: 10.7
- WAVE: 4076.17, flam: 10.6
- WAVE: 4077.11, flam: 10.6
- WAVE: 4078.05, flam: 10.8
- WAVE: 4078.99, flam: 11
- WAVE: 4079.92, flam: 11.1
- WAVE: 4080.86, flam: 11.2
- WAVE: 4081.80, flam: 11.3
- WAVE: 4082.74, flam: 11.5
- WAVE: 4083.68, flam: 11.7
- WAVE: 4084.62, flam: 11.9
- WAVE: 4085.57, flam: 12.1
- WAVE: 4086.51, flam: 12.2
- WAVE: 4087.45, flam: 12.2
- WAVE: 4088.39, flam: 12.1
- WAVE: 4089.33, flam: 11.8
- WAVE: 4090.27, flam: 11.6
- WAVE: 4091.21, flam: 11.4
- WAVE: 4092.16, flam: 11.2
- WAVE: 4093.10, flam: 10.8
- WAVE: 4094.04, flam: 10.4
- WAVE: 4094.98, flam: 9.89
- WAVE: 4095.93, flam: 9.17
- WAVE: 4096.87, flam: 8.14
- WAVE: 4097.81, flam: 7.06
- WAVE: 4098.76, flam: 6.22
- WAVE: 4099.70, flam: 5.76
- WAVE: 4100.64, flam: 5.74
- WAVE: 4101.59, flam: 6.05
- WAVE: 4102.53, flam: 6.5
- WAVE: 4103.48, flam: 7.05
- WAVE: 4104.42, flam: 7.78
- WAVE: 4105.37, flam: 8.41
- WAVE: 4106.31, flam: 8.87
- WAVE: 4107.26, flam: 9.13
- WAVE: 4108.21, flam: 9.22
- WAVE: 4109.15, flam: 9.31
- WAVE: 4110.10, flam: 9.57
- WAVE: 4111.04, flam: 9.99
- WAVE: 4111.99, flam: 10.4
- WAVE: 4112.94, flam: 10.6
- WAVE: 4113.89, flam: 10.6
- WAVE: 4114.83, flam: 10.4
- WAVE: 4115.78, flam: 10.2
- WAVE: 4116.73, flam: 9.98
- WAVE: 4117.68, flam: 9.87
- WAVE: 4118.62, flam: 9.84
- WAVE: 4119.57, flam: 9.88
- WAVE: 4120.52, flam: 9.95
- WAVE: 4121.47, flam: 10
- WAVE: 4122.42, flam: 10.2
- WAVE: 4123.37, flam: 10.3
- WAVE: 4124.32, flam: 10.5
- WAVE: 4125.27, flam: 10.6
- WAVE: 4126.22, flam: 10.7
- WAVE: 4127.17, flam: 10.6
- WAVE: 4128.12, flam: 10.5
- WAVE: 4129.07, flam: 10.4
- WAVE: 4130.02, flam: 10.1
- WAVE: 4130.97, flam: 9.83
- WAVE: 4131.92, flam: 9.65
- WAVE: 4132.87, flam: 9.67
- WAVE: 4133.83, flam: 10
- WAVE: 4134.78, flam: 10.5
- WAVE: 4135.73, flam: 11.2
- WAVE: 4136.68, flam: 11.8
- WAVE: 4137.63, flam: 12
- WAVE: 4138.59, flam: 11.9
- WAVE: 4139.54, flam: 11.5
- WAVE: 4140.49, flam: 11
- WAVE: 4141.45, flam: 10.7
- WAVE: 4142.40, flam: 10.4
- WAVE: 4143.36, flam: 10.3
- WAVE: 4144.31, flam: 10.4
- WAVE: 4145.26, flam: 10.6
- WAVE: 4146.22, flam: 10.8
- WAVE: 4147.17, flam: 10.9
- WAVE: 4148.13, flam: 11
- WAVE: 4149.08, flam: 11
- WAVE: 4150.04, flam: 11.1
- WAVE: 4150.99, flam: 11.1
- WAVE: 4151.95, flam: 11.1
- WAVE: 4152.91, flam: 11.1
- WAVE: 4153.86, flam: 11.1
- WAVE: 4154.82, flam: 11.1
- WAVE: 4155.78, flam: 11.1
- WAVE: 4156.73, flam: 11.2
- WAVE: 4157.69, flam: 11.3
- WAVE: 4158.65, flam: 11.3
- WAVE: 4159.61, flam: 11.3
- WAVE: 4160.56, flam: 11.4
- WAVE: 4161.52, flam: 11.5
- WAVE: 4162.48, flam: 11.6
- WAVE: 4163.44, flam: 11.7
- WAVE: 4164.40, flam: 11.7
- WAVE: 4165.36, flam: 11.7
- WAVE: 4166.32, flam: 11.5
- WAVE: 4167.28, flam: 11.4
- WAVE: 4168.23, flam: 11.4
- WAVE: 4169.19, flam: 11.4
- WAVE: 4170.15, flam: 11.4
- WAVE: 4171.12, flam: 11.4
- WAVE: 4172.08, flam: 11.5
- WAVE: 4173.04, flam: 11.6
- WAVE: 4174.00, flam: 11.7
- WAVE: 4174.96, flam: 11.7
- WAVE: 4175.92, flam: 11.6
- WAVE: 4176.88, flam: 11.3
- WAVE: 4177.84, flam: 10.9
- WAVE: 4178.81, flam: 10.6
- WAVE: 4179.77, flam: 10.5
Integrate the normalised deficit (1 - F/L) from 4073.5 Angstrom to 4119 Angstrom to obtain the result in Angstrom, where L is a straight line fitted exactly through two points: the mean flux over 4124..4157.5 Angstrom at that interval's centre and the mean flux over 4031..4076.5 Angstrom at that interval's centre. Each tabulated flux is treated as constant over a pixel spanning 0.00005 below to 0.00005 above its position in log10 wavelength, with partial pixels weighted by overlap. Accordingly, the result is 5.9 Angstrom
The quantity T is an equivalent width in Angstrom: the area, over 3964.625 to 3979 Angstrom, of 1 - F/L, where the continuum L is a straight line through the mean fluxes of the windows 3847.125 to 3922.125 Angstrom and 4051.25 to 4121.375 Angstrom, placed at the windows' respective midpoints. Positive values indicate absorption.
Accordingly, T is 3.78 Angstrom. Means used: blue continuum 10.1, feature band 7.54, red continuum 10.4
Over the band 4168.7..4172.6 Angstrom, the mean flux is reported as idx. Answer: 11.4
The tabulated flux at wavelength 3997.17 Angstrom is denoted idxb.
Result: 11.2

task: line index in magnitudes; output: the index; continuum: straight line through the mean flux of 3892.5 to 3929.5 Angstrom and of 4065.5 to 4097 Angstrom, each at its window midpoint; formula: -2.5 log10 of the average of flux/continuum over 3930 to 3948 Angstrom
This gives 0.19 mag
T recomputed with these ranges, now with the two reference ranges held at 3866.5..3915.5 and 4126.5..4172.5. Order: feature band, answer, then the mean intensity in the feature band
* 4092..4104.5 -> 3.29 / 7.91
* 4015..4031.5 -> -3.26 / 12.4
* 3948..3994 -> 1.98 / 9.6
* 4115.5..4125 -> 0.68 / 10.1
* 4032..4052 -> -3.55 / 12.3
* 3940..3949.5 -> -0.12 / 10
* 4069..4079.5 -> -0.47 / 11.1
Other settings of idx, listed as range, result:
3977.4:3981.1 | 9.11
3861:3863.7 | 11.4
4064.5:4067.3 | 11.4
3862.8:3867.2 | 12.2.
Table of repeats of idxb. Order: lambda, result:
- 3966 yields 6.75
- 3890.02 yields 7.06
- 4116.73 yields 9.98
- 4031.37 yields 13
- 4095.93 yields 9.17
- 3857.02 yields 9.53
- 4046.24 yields 11.1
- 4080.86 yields 11.2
